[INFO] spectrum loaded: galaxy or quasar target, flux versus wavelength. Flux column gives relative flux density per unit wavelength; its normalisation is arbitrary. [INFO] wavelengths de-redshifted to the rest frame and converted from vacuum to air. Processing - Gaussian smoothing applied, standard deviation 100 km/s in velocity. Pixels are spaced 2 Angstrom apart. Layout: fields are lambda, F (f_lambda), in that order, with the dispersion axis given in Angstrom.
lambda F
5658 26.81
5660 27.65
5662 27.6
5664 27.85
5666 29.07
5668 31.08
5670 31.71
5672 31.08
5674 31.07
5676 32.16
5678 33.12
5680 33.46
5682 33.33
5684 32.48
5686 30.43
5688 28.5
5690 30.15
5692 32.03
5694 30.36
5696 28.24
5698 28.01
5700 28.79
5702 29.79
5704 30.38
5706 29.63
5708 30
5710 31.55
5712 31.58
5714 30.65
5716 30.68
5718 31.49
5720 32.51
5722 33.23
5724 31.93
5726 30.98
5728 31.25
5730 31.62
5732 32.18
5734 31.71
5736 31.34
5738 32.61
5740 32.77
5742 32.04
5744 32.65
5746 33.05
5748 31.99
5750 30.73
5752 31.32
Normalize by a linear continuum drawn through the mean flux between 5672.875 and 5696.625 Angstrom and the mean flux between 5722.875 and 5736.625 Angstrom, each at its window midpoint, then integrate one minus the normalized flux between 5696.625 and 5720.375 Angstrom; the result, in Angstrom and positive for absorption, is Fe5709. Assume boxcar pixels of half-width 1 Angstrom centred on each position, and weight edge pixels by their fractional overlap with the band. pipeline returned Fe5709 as 0.9 Angstrom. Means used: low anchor 31.3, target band 30.3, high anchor 31.6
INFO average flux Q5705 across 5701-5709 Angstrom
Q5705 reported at 29.9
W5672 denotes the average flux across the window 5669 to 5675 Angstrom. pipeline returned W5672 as 31.3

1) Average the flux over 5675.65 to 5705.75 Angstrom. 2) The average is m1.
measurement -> 30.7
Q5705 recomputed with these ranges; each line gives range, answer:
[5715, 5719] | 31.1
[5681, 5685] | 32.9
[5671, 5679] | 31.9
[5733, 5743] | 32.1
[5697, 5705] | 29.2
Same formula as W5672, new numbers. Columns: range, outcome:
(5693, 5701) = 28.8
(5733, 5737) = 31.5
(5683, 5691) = 30.4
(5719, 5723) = 32.9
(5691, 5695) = 31.2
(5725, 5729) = 31.1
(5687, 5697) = 29.9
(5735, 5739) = 32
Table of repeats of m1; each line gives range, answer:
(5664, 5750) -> 31.2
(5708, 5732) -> 31.5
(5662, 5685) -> 31.3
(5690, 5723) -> 30.5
